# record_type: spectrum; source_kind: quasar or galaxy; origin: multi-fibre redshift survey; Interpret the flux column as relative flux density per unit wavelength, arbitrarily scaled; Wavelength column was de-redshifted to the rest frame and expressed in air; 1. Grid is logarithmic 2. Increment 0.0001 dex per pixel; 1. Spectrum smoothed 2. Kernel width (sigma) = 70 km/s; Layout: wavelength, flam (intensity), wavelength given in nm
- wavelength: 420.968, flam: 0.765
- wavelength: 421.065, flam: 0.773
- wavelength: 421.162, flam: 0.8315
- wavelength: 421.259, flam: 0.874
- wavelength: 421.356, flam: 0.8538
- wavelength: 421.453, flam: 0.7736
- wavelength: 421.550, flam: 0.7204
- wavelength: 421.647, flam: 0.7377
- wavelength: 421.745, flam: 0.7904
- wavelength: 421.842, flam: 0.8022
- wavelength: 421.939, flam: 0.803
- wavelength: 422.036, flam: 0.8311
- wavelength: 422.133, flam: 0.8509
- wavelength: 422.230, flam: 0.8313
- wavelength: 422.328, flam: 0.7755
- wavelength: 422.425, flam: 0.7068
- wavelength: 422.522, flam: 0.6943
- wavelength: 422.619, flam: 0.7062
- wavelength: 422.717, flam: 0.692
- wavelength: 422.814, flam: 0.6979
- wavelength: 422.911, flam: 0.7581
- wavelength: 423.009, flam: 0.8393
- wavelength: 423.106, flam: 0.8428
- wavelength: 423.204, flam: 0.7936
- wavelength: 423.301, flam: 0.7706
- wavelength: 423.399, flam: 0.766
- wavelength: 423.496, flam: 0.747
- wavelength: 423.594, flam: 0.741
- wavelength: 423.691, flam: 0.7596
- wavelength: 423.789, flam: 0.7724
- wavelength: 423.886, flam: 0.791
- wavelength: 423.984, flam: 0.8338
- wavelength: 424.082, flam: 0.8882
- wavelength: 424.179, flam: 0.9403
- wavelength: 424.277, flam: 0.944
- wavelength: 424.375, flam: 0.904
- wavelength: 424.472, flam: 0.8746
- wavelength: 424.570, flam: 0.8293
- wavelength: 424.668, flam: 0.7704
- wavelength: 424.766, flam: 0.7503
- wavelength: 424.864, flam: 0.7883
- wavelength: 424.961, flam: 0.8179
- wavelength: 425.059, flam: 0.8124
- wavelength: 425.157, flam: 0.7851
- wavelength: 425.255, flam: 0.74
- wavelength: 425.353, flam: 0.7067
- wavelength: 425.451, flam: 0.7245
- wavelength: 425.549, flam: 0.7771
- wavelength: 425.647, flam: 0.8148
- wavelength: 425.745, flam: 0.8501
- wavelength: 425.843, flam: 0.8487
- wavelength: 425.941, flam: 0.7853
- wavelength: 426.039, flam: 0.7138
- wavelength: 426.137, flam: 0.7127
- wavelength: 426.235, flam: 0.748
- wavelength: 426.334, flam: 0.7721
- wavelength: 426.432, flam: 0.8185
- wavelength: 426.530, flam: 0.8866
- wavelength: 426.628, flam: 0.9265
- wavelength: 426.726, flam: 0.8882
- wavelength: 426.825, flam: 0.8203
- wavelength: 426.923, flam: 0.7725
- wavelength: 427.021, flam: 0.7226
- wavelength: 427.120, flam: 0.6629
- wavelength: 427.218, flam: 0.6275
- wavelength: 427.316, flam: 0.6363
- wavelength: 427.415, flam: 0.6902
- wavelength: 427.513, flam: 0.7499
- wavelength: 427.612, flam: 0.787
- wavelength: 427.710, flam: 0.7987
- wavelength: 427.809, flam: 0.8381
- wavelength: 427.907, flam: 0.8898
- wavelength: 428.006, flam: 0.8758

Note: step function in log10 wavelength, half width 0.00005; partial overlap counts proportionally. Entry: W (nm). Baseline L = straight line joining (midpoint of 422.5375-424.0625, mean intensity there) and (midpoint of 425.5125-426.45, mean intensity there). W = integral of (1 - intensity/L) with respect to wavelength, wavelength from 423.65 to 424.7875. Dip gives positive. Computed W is -0.10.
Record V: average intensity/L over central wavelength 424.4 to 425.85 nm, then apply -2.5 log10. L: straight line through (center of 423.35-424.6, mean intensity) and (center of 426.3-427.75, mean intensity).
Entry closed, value 0.02 mag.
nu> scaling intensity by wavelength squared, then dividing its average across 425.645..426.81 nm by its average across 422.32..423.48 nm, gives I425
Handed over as 1.10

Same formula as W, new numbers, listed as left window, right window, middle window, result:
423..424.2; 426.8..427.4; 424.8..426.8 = -0.156 nm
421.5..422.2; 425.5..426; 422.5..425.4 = 0.039 nm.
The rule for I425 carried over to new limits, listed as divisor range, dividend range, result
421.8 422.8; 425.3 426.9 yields 1.06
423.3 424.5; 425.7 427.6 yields 0.94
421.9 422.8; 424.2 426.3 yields 1.06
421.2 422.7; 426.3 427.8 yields 1.01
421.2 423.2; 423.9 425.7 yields 1.06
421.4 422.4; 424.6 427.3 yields 1.00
